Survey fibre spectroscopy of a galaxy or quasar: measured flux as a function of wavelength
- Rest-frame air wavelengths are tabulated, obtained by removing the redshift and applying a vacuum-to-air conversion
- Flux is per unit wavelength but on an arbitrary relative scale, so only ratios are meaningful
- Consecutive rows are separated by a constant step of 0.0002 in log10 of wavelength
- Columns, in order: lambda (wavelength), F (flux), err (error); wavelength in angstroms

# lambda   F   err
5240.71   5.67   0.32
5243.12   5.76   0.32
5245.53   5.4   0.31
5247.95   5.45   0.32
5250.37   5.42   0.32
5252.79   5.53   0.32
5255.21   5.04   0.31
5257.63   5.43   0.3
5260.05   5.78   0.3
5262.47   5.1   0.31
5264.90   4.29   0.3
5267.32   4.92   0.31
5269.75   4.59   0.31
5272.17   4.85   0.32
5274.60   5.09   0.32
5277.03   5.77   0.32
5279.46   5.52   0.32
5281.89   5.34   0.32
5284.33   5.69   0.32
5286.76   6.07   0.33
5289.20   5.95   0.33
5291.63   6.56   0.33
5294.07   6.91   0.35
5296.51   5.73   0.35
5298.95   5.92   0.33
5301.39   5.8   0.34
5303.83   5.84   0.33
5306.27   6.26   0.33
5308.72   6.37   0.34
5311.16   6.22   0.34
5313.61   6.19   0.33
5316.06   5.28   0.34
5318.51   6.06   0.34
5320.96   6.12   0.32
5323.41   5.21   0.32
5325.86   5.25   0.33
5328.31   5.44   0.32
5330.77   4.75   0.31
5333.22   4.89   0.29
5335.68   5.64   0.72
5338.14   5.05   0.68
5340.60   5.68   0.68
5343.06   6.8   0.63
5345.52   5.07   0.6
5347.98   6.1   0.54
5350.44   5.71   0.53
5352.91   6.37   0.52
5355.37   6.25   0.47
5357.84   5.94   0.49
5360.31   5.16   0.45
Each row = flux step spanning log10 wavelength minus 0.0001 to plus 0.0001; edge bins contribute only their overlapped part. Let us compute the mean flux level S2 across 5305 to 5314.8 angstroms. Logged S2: 6.26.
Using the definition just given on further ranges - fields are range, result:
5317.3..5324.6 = 5.8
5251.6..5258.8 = 5.33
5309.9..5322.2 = 5.97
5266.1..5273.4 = 4.79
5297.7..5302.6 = 5.86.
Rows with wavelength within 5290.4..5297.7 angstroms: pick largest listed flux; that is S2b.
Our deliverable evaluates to 6.91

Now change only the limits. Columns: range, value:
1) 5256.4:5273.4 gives 5.78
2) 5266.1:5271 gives 4.92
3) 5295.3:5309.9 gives 6.37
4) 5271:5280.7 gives 5.77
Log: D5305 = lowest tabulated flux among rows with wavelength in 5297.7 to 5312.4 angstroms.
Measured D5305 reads 5.8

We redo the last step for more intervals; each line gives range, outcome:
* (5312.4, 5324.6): 5.21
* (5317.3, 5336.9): 4.75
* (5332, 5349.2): 4.89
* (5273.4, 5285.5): 5.09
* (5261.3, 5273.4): 4.29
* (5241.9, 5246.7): 5.4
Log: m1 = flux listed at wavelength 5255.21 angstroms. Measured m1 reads 5.04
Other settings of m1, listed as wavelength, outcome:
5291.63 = 6.56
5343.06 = 6.8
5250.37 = 5.42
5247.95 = 5.45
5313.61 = 6.19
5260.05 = 5.78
